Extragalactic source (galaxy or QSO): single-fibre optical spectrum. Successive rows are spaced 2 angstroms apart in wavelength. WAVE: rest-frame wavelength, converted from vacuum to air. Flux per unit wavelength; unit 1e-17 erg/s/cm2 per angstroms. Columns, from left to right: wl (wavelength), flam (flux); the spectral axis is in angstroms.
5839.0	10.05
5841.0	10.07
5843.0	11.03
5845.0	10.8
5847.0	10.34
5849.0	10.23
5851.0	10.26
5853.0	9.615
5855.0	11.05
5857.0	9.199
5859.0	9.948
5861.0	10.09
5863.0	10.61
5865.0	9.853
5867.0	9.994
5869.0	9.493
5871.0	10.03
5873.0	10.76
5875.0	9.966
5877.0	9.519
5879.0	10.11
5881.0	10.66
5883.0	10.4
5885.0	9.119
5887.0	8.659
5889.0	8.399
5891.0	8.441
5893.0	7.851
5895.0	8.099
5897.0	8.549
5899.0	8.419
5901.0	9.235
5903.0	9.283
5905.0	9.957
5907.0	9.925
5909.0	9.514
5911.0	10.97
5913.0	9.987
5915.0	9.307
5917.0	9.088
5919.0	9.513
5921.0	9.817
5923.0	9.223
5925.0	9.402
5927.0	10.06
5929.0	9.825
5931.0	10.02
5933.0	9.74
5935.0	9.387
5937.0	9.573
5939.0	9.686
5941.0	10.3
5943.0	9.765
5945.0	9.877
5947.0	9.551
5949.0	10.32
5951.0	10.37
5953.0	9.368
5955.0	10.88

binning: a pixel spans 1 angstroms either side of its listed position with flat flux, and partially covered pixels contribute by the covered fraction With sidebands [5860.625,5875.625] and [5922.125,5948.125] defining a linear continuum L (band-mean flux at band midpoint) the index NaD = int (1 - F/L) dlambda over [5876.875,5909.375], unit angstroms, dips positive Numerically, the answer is 2.6 angstroms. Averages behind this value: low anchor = 10.1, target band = 9.17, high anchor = 9.73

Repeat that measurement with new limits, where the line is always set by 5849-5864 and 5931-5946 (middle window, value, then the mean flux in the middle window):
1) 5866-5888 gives 0.3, 9.88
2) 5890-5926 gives 2.4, 9.25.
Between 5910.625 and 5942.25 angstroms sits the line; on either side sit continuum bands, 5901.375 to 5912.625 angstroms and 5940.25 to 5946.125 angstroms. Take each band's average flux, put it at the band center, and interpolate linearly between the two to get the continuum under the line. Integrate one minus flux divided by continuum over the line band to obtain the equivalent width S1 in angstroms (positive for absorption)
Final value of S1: 0.7 angstroms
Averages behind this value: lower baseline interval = 9.89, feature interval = 9.72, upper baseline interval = 9.96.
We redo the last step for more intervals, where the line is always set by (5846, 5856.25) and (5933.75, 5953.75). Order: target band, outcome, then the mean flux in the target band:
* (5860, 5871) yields 0.21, 10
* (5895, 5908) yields 1.15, 9.14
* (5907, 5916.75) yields 0.10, 9.88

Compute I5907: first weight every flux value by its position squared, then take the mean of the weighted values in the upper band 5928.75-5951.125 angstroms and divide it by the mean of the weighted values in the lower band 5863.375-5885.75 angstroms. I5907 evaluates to 1.01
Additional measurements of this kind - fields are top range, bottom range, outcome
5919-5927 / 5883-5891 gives 1.09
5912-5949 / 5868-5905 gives 1.06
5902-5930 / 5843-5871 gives 0.98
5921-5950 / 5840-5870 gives 0.99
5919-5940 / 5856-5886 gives 0.99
